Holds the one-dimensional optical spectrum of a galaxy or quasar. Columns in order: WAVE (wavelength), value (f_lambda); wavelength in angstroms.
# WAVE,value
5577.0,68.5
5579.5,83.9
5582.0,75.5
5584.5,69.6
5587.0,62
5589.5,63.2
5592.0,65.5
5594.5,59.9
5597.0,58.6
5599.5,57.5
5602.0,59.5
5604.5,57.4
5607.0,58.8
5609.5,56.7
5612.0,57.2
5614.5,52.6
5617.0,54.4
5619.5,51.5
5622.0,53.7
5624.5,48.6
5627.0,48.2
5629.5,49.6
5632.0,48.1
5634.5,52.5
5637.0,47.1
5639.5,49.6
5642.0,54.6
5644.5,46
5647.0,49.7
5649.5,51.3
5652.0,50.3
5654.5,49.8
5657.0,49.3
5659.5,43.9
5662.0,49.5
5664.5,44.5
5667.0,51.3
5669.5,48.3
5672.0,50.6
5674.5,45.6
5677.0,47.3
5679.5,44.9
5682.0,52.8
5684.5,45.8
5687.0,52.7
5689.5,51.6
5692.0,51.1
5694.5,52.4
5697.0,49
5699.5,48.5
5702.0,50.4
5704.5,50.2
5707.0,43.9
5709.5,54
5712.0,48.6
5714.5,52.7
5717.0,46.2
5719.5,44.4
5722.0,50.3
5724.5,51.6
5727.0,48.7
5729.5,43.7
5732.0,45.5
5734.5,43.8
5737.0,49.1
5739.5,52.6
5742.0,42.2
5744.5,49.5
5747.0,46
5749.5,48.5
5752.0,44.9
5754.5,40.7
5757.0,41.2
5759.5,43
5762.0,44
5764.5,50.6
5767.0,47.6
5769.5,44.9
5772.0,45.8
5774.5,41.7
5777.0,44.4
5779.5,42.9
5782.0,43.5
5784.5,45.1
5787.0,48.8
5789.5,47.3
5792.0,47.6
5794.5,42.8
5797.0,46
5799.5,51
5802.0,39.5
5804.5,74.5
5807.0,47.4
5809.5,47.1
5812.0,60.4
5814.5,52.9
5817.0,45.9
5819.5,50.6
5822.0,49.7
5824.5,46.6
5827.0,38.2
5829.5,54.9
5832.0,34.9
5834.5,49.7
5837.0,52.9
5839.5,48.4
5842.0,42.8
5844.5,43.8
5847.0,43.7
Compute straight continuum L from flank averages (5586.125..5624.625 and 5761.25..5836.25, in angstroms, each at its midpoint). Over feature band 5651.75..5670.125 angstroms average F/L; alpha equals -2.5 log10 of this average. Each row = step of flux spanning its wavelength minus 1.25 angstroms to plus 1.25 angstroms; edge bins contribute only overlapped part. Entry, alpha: 0.14 mag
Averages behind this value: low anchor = 57.5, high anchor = 47.6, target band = 48.3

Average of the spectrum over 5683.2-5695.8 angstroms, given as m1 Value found 50.7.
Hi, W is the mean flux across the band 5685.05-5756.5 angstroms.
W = 48.2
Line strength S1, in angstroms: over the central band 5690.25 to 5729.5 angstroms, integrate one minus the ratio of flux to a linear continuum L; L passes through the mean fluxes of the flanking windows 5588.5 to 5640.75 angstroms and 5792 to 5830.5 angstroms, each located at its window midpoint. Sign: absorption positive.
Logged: 2.3 angstroms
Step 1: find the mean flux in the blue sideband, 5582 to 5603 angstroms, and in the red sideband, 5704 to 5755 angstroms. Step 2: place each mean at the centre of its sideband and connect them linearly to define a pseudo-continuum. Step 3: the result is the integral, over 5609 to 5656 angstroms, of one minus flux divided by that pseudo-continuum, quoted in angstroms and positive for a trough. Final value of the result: 5.90 angstroms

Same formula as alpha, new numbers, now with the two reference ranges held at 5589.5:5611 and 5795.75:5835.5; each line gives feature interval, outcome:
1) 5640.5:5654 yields 0.140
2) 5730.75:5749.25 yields 0.127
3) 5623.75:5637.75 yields 0.181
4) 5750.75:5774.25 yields 0.162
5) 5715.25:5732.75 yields 0.134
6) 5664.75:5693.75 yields 0.136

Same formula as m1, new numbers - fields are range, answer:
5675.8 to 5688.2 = 48.7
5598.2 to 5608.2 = 58.3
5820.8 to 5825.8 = 48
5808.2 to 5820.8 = 51.4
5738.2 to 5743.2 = 47.5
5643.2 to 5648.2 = 47.9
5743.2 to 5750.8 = 47.9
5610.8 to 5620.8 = 53.9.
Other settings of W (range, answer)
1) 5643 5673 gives 48.7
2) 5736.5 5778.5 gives 45.6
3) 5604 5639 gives 52.4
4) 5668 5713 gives 49.3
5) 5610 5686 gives 49.7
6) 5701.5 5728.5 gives 49.1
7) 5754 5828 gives 47.2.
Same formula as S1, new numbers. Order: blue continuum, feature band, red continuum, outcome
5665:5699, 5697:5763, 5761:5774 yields 0.77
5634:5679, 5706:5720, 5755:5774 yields -0.53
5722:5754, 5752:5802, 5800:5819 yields 4.95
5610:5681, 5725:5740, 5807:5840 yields 0.61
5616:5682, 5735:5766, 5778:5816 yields 1.99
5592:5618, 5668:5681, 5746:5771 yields 1.12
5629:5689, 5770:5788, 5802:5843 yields 1.76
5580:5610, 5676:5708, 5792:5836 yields 4.10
